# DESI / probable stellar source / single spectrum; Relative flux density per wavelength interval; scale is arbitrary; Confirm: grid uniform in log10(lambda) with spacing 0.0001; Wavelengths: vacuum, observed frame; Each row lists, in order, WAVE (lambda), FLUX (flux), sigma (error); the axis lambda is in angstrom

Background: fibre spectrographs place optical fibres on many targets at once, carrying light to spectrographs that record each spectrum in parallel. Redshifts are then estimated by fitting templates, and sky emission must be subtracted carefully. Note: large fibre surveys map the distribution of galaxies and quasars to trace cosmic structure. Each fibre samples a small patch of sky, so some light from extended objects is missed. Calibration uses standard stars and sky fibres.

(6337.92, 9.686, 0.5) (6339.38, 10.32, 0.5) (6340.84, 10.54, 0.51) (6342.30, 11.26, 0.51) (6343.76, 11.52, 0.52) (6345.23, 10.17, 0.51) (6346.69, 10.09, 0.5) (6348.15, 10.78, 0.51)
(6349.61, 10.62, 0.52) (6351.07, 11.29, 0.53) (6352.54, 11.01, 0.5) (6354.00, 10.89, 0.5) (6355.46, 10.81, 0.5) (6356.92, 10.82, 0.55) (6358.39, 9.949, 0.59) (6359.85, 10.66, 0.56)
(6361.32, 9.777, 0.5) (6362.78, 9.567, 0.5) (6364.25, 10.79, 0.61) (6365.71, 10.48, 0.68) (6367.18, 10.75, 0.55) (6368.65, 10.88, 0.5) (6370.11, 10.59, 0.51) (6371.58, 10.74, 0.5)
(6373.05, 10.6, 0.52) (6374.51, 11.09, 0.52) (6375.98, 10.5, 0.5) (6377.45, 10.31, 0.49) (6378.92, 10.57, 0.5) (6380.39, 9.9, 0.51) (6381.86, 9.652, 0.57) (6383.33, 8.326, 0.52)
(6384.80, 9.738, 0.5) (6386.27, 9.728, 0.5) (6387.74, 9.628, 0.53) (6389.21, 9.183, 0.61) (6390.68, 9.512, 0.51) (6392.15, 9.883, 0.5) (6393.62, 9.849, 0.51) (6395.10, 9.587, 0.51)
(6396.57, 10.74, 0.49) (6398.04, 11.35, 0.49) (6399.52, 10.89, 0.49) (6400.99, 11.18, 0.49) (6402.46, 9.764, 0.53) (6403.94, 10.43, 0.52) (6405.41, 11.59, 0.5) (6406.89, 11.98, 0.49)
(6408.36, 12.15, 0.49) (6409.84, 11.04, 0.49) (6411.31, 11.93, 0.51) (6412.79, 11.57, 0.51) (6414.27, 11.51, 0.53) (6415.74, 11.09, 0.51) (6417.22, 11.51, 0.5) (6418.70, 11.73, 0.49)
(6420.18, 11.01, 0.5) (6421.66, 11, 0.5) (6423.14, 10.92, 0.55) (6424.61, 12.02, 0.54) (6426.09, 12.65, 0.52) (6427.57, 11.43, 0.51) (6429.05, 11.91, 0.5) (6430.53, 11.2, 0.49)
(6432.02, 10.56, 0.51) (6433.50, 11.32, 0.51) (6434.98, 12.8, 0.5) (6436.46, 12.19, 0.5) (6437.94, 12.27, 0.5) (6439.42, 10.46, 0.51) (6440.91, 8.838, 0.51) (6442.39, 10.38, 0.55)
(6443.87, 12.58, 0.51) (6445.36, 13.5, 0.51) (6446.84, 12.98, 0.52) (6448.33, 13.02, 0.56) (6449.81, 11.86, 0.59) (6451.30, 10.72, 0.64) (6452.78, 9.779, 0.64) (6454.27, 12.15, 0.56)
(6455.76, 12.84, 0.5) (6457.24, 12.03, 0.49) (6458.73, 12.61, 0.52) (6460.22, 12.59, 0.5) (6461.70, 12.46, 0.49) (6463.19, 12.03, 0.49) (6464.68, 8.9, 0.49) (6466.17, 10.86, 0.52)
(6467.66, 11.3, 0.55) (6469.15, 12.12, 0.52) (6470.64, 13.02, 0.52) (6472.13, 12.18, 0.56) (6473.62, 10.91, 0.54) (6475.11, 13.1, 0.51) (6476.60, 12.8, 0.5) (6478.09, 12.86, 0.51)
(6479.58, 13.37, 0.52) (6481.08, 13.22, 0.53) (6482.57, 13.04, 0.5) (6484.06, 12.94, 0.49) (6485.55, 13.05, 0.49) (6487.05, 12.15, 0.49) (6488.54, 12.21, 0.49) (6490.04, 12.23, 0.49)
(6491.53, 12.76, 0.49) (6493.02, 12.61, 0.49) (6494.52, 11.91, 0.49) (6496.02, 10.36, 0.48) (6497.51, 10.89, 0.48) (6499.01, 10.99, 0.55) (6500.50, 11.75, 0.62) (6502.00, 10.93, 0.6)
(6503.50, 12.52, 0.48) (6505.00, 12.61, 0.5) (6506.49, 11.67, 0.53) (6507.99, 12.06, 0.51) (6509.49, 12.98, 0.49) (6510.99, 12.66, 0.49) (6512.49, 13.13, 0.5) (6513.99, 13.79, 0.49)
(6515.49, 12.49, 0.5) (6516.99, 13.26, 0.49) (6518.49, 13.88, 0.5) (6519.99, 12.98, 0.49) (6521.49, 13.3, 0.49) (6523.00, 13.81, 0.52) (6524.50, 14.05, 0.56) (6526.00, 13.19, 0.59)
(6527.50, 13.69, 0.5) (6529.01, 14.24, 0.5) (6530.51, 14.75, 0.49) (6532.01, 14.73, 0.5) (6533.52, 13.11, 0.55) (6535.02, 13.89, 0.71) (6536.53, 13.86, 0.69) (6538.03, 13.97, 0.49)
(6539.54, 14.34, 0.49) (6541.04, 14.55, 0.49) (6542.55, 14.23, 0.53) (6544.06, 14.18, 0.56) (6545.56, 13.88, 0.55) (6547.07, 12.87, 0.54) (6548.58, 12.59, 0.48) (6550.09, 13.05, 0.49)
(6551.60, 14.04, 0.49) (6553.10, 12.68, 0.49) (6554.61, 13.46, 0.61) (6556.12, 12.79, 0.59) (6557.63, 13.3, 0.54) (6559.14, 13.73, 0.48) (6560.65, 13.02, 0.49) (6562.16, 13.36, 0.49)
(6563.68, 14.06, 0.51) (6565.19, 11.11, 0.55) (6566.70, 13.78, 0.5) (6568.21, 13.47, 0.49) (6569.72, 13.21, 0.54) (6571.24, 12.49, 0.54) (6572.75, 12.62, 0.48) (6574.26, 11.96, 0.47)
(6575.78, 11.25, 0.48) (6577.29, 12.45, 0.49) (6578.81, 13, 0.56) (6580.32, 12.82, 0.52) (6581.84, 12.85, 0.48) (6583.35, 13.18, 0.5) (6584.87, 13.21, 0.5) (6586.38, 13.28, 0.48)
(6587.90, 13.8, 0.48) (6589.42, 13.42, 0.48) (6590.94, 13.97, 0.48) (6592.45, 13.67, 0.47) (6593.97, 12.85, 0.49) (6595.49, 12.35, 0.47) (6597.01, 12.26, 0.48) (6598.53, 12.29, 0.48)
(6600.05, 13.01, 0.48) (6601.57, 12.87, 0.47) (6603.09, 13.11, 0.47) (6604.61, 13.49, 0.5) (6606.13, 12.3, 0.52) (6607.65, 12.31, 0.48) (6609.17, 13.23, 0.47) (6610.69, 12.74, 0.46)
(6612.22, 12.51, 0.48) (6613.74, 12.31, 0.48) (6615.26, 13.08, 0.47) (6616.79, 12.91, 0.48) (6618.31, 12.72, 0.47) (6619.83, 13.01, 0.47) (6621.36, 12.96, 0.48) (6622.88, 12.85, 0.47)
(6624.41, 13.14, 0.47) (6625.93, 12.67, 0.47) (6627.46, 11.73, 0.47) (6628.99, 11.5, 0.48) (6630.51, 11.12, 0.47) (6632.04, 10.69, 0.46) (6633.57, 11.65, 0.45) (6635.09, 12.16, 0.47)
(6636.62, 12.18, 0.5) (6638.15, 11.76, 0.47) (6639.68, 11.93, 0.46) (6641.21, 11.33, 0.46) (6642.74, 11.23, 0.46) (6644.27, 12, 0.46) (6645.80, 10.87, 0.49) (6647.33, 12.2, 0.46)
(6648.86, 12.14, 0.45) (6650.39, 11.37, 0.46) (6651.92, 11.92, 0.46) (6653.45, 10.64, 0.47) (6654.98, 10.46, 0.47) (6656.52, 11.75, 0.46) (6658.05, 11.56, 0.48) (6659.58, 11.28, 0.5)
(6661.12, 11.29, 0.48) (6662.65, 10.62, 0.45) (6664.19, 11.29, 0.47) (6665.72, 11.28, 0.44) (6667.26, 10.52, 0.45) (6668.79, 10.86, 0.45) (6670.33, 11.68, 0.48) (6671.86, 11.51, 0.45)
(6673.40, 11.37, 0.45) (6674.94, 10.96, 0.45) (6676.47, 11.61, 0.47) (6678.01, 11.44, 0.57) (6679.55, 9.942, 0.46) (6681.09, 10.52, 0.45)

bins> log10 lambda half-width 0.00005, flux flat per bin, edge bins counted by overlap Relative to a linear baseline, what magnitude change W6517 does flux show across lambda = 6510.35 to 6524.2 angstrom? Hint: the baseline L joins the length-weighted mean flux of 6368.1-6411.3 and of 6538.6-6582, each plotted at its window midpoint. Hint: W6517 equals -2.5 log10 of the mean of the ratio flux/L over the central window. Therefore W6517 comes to -0.07 mag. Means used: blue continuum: 10.4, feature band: 13.3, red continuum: 13.1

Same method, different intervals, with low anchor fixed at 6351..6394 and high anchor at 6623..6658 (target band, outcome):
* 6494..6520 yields -0.12 mag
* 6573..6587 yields -0.12 mag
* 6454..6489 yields -0.14 mag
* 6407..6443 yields -0.09 mag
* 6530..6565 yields -0.21 mag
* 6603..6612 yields -0.12 mag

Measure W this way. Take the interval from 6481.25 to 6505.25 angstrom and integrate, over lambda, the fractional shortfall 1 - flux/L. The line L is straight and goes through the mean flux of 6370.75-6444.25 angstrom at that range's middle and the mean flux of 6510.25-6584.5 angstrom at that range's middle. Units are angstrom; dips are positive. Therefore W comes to 0.6 angstrom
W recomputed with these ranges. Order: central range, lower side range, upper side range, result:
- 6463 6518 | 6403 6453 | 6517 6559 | 2.3 angstrom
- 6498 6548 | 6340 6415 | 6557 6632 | -5.0 angstrom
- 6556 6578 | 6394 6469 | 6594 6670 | -1.9 angstrom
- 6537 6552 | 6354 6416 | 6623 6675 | -3.6 angstrom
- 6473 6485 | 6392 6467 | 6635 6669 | -1.5 angstrom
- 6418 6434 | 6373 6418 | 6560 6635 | -0.8 angstrom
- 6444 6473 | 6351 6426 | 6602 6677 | -2.5 angstrom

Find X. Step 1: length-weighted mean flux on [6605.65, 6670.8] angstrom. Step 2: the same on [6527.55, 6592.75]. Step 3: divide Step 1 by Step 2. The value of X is 0.89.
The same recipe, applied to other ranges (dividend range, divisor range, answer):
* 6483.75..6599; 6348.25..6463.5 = 1.18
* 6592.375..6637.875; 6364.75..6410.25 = 1.20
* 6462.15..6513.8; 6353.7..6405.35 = 1.18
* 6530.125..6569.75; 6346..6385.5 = 1.30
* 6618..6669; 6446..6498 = 0.96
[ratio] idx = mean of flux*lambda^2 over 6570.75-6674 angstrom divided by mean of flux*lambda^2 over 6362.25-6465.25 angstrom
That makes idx 1.2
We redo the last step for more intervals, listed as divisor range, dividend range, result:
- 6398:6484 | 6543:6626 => 1.16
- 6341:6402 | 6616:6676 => 1.22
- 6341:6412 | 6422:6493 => 1.17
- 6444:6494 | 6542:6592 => 1.10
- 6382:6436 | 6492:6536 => 1.22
